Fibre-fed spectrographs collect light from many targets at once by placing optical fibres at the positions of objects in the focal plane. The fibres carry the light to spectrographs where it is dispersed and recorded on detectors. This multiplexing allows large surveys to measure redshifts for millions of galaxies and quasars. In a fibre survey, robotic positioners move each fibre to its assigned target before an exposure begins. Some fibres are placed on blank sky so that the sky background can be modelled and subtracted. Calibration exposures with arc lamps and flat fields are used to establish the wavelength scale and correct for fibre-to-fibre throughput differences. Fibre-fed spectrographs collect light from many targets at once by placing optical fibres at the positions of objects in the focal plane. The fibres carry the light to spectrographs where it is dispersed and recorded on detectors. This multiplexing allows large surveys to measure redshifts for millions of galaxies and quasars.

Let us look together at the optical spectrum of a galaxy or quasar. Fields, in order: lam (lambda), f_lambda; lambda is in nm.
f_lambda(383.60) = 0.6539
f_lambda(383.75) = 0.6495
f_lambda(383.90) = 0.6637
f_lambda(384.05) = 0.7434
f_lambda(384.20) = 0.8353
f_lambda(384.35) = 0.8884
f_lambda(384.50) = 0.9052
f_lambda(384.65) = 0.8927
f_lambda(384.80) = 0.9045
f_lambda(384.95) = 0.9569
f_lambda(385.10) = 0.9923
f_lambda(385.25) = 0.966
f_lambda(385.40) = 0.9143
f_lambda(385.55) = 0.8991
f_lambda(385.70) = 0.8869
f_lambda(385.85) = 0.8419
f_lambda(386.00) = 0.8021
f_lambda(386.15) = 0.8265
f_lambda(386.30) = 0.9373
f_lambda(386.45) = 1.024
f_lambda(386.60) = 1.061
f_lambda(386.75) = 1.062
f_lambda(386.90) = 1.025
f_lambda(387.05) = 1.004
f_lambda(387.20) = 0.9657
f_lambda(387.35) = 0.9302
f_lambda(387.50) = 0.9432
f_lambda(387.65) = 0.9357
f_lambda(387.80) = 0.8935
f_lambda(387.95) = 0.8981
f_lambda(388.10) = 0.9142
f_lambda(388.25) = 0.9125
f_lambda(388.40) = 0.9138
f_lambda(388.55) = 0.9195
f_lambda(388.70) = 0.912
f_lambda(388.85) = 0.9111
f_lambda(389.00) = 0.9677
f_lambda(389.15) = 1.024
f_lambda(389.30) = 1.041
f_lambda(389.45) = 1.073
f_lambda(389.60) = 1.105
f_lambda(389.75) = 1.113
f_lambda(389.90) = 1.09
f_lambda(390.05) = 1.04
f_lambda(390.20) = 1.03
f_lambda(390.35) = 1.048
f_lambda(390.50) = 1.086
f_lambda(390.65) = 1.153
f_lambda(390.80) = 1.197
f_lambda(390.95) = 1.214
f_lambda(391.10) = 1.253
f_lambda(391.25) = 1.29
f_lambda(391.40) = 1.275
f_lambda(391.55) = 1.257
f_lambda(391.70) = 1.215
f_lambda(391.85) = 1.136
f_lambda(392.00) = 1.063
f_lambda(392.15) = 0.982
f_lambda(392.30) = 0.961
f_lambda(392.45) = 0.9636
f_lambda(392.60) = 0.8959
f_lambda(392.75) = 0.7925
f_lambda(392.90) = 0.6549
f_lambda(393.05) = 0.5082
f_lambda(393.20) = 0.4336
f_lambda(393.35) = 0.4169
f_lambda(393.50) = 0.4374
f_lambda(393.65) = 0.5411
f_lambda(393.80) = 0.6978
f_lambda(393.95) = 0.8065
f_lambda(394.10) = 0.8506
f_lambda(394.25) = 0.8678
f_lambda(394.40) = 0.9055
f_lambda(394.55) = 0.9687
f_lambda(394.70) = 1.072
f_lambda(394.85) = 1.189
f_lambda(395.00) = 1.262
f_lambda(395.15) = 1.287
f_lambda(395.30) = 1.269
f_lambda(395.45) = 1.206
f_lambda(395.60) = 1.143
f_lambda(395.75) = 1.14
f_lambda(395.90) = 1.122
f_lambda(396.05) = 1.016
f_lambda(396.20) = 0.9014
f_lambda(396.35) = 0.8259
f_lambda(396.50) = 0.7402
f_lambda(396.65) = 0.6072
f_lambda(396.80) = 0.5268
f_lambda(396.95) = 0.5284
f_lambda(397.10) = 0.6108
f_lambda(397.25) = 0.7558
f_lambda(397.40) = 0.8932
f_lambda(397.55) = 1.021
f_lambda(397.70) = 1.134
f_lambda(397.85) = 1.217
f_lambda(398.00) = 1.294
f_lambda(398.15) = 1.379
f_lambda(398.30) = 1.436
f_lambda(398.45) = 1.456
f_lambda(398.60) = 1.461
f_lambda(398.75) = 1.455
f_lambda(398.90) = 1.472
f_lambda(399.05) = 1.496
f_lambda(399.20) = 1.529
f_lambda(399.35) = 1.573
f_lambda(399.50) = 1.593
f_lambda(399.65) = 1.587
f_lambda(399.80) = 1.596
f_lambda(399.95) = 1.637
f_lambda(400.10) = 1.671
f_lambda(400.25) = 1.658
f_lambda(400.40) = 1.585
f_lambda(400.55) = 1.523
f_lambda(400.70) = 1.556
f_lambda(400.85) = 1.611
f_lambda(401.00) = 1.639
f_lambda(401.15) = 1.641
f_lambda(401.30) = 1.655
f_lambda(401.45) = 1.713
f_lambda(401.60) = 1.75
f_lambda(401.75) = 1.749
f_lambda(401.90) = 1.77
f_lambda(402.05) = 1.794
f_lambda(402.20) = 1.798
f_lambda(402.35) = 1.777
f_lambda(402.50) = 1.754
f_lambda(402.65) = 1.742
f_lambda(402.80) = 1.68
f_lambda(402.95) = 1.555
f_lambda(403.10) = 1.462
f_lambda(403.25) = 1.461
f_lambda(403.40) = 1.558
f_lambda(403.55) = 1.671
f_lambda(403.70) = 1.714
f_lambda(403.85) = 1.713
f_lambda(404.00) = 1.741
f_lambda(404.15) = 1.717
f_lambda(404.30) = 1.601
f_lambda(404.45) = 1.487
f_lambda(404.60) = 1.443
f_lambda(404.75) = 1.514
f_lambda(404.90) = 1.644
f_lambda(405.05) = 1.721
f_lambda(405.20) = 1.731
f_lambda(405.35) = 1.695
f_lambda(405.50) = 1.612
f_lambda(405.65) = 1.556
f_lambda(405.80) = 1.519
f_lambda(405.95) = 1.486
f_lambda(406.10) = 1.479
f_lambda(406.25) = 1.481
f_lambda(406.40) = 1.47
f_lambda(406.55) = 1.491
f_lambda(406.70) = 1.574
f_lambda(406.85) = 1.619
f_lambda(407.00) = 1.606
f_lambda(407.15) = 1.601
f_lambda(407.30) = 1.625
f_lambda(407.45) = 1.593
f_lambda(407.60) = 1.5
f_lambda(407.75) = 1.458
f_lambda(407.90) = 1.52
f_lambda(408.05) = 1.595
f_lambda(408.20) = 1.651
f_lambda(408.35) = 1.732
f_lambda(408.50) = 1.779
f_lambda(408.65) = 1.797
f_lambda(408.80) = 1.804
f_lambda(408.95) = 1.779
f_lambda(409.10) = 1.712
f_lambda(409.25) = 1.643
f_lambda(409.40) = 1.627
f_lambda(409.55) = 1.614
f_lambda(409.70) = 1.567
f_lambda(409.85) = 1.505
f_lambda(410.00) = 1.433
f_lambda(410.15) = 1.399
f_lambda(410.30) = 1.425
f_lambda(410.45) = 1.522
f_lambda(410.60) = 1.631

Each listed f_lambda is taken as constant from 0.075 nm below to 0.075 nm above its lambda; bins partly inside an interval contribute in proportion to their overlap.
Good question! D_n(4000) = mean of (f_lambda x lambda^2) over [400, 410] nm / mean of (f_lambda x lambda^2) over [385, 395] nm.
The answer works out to 1.8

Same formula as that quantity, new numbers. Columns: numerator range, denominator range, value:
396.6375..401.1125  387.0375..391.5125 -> 1.35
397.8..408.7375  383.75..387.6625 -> 1.92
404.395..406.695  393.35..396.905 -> 1.79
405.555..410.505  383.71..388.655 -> 1.94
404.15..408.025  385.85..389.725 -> 1.79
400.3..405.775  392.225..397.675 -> 2.00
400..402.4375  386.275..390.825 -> 1.79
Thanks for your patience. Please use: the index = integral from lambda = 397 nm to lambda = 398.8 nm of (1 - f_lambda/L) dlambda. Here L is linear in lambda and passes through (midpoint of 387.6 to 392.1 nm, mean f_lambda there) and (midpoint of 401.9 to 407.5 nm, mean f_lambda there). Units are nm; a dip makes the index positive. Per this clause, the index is 0.27 nm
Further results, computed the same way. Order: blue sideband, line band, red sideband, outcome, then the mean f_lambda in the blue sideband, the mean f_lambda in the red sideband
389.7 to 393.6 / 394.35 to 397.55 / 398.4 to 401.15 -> 0.80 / 0.977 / 1.56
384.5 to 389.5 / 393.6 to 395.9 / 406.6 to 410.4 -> 0.32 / 0.943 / 1.61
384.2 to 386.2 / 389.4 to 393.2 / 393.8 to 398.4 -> -0.37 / 0.897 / 0.997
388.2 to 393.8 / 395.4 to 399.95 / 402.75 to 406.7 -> 0.40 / 0.965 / 1.58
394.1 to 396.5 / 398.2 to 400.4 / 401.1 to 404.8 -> -0.27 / 1.06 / 1.66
